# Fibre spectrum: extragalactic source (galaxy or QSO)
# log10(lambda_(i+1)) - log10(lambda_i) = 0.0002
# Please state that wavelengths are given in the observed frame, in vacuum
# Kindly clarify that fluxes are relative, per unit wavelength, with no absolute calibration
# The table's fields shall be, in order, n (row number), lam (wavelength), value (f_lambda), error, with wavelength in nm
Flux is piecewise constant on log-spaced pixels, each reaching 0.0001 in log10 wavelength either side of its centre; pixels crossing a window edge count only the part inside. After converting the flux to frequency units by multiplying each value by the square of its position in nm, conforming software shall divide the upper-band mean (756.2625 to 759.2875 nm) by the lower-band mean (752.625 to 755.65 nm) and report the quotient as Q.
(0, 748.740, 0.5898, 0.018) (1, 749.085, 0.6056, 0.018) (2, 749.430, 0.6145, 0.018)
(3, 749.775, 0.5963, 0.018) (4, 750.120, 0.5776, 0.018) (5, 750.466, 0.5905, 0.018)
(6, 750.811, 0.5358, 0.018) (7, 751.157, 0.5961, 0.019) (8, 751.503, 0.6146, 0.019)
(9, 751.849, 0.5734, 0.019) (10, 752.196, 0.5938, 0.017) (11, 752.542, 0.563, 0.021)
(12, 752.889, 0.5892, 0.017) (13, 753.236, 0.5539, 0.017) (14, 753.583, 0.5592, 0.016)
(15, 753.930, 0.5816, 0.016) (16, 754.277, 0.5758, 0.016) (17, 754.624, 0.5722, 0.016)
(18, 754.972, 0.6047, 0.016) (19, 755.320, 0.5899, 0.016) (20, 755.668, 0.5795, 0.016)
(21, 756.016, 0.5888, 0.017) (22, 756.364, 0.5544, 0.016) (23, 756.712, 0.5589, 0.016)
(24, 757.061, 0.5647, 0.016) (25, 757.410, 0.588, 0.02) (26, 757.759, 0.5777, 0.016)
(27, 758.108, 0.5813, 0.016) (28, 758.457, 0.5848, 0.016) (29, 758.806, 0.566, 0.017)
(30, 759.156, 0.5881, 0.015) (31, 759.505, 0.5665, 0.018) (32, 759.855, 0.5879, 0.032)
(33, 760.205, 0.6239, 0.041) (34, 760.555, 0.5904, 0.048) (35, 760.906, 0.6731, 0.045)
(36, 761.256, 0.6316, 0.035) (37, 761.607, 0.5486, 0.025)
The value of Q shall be 1.0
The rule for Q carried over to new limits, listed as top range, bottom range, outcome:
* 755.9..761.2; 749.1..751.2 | 1.02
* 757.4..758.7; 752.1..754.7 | 1.03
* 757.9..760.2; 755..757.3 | 1.02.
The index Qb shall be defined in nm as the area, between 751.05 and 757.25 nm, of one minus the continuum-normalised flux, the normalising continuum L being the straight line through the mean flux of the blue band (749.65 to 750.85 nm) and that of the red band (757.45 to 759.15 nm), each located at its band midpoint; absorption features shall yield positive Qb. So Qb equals 0.01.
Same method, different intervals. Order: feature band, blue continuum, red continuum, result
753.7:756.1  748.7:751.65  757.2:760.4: 0.02 nm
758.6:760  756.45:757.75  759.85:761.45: 0.06 nm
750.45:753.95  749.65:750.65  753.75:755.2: 0.05 nm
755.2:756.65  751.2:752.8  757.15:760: 0.02 nm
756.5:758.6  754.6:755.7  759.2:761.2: 0.08 nm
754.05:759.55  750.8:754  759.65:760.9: 0.16 nm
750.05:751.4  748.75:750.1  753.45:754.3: 0.04 nm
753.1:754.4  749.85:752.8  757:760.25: 0.03 nm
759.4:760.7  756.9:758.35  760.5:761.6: 0.04 nm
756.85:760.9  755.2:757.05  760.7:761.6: 0.12 nm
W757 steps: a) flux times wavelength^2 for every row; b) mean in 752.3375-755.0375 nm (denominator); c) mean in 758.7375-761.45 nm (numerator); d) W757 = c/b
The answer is 1.1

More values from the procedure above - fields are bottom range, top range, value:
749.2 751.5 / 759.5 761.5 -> 1.07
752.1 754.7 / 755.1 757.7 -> 1.01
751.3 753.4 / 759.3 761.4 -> 1.07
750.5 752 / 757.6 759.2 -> 1.01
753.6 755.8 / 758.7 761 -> 1.04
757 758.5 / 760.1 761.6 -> 1.08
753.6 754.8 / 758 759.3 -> 1.02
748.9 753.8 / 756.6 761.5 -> 1.04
